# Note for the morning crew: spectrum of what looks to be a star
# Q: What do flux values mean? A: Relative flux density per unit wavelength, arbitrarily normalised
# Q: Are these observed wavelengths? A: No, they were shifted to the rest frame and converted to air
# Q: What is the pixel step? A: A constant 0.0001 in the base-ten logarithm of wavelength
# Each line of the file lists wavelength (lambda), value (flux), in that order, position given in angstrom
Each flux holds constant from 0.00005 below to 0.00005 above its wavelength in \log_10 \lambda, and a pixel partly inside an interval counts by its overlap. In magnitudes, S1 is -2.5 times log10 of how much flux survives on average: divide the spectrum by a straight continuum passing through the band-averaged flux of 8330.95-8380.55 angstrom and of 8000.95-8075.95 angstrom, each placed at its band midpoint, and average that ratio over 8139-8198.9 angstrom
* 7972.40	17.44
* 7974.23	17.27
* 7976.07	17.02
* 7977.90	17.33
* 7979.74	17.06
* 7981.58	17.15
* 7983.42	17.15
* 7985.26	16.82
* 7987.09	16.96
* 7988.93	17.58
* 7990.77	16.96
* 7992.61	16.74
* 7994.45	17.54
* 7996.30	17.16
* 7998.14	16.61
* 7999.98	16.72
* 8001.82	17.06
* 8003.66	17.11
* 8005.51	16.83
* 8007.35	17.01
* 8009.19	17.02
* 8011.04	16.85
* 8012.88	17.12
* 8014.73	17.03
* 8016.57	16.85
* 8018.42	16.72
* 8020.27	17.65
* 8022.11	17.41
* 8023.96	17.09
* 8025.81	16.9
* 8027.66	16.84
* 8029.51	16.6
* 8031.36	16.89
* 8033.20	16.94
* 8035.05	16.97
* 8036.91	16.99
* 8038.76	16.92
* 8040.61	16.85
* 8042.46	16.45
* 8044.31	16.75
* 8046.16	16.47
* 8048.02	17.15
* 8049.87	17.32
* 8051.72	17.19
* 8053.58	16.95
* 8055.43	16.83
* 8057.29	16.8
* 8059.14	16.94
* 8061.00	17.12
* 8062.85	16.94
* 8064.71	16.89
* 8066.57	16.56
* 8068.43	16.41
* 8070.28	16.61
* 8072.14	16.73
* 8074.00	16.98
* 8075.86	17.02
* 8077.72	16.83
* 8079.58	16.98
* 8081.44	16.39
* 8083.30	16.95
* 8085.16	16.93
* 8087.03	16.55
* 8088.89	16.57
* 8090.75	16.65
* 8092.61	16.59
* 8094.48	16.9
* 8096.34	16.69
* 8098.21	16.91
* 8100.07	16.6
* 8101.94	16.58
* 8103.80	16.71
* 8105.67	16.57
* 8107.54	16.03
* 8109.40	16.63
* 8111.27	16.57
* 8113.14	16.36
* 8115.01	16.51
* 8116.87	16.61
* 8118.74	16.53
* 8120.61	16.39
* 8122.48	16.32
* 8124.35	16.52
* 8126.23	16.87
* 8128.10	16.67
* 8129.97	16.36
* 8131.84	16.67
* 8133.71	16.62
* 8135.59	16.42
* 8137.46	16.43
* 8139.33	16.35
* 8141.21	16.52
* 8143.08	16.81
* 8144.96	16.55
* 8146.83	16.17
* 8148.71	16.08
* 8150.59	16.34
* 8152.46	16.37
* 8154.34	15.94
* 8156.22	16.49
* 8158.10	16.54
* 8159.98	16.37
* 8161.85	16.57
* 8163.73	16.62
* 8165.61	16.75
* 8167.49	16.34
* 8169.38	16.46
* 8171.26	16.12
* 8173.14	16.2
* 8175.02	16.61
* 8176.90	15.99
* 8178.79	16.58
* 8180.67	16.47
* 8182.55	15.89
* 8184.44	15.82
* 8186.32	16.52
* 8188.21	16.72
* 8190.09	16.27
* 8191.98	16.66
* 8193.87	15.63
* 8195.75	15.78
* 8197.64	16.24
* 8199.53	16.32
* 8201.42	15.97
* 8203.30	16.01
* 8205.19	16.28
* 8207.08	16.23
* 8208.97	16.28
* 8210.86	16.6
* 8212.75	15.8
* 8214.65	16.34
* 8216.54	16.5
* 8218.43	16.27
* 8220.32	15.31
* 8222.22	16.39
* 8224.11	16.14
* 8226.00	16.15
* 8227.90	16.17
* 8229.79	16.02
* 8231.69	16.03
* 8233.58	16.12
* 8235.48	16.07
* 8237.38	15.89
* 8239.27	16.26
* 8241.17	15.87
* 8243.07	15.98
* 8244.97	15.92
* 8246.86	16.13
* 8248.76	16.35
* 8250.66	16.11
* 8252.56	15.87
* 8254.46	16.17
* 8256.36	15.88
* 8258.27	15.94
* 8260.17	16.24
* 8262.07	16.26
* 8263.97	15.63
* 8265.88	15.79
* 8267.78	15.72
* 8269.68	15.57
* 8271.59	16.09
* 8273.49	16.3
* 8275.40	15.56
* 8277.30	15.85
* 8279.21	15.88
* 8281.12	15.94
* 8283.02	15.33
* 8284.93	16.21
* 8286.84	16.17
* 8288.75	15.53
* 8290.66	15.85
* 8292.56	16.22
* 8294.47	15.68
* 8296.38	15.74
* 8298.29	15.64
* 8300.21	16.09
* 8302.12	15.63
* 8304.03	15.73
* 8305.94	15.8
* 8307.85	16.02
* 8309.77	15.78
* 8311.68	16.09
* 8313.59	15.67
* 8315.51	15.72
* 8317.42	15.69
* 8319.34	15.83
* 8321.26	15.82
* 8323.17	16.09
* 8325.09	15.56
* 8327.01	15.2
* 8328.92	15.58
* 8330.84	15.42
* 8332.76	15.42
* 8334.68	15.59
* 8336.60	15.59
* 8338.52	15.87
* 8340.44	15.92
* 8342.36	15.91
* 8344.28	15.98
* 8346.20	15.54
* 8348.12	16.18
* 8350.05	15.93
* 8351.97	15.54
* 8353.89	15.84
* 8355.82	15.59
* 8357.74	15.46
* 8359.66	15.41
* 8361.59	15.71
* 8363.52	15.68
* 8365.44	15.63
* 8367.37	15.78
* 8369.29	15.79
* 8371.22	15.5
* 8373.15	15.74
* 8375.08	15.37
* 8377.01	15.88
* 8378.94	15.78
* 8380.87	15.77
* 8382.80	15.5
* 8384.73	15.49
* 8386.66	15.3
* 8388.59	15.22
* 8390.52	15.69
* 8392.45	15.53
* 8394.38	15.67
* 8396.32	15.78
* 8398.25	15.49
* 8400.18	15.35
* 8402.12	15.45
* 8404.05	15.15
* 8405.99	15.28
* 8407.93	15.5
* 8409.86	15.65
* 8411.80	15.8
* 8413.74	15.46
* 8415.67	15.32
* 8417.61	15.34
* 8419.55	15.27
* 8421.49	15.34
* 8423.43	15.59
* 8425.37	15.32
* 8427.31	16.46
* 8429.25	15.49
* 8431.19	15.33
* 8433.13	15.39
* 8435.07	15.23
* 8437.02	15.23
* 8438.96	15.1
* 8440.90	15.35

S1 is 0.006 mag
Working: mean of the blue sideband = 16.9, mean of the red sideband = 15.7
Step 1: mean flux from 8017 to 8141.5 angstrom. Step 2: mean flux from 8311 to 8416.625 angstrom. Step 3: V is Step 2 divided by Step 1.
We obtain 0.93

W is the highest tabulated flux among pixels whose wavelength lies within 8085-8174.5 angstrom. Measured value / 16.93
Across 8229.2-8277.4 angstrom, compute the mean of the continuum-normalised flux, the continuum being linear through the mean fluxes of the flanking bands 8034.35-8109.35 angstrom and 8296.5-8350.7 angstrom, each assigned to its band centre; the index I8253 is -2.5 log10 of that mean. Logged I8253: 0.00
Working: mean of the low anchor 16.8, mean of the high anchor 15.8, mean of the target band 16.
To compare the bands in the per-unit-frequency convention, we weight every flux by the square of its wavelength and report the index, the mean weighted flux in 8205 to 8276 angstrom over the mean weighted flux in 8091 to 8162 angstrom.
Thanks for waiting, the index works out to 1.00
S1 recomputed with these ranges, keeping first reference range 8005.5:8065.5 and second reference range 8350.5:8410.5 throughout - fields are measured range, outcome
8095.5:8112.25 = 0.01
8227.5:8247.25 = 0.01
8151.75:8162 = 0.01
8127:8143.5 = 0.00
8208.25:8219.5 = 0.00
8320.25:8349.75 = 0.00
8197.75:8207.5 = 0.01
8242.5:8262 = 0.00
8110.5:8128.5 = 0.01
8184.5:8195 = 0.00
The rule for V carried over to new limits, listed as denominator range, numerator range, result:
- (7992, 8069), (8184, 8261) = 0.95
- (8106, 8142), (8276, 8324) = 0.96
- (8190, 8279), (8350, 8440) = 0.97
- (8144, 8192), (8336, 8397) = 0.96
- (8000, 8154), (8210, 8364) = 0.95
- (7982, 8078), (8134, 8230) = 0.96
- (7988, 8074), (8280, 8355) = 0.93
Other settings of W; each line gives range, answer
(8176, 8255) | 16.72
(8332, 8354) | 16.18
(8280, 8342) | 16.22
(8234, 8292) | 16.35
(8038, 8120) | 17.32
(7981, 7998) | 17.58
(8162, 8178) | 16.75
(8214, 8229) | 16.5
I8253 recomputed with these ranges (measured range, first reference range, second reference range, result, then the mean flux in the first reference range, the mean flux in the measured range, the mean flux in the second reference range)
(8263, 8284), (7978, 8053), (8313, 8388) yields 0.01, 17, 15.8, 15.7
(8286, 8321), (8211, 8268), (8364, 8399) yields 0.00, 16.1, 15.8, 15.6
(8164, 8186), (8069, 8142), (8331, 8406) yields 0.00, 16.6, 16.3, 15.6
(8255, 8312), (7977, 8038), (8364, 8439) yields 0.01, 17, 15.9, 15.5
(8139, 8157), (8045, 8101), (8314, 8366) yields 0.01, 16.8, 16.4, 15.7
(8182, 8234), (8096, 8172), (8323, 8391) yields 0.00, 16.5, 16.2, 15.6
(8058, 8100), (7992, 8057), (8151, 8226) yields 0.00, 17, 16.8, 16.3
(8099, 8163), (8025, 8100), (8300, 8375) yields 0.00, 16.8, 16.5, 15.7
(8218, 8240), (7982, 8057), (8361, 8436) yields 0.01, 17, 16.1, 15.5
